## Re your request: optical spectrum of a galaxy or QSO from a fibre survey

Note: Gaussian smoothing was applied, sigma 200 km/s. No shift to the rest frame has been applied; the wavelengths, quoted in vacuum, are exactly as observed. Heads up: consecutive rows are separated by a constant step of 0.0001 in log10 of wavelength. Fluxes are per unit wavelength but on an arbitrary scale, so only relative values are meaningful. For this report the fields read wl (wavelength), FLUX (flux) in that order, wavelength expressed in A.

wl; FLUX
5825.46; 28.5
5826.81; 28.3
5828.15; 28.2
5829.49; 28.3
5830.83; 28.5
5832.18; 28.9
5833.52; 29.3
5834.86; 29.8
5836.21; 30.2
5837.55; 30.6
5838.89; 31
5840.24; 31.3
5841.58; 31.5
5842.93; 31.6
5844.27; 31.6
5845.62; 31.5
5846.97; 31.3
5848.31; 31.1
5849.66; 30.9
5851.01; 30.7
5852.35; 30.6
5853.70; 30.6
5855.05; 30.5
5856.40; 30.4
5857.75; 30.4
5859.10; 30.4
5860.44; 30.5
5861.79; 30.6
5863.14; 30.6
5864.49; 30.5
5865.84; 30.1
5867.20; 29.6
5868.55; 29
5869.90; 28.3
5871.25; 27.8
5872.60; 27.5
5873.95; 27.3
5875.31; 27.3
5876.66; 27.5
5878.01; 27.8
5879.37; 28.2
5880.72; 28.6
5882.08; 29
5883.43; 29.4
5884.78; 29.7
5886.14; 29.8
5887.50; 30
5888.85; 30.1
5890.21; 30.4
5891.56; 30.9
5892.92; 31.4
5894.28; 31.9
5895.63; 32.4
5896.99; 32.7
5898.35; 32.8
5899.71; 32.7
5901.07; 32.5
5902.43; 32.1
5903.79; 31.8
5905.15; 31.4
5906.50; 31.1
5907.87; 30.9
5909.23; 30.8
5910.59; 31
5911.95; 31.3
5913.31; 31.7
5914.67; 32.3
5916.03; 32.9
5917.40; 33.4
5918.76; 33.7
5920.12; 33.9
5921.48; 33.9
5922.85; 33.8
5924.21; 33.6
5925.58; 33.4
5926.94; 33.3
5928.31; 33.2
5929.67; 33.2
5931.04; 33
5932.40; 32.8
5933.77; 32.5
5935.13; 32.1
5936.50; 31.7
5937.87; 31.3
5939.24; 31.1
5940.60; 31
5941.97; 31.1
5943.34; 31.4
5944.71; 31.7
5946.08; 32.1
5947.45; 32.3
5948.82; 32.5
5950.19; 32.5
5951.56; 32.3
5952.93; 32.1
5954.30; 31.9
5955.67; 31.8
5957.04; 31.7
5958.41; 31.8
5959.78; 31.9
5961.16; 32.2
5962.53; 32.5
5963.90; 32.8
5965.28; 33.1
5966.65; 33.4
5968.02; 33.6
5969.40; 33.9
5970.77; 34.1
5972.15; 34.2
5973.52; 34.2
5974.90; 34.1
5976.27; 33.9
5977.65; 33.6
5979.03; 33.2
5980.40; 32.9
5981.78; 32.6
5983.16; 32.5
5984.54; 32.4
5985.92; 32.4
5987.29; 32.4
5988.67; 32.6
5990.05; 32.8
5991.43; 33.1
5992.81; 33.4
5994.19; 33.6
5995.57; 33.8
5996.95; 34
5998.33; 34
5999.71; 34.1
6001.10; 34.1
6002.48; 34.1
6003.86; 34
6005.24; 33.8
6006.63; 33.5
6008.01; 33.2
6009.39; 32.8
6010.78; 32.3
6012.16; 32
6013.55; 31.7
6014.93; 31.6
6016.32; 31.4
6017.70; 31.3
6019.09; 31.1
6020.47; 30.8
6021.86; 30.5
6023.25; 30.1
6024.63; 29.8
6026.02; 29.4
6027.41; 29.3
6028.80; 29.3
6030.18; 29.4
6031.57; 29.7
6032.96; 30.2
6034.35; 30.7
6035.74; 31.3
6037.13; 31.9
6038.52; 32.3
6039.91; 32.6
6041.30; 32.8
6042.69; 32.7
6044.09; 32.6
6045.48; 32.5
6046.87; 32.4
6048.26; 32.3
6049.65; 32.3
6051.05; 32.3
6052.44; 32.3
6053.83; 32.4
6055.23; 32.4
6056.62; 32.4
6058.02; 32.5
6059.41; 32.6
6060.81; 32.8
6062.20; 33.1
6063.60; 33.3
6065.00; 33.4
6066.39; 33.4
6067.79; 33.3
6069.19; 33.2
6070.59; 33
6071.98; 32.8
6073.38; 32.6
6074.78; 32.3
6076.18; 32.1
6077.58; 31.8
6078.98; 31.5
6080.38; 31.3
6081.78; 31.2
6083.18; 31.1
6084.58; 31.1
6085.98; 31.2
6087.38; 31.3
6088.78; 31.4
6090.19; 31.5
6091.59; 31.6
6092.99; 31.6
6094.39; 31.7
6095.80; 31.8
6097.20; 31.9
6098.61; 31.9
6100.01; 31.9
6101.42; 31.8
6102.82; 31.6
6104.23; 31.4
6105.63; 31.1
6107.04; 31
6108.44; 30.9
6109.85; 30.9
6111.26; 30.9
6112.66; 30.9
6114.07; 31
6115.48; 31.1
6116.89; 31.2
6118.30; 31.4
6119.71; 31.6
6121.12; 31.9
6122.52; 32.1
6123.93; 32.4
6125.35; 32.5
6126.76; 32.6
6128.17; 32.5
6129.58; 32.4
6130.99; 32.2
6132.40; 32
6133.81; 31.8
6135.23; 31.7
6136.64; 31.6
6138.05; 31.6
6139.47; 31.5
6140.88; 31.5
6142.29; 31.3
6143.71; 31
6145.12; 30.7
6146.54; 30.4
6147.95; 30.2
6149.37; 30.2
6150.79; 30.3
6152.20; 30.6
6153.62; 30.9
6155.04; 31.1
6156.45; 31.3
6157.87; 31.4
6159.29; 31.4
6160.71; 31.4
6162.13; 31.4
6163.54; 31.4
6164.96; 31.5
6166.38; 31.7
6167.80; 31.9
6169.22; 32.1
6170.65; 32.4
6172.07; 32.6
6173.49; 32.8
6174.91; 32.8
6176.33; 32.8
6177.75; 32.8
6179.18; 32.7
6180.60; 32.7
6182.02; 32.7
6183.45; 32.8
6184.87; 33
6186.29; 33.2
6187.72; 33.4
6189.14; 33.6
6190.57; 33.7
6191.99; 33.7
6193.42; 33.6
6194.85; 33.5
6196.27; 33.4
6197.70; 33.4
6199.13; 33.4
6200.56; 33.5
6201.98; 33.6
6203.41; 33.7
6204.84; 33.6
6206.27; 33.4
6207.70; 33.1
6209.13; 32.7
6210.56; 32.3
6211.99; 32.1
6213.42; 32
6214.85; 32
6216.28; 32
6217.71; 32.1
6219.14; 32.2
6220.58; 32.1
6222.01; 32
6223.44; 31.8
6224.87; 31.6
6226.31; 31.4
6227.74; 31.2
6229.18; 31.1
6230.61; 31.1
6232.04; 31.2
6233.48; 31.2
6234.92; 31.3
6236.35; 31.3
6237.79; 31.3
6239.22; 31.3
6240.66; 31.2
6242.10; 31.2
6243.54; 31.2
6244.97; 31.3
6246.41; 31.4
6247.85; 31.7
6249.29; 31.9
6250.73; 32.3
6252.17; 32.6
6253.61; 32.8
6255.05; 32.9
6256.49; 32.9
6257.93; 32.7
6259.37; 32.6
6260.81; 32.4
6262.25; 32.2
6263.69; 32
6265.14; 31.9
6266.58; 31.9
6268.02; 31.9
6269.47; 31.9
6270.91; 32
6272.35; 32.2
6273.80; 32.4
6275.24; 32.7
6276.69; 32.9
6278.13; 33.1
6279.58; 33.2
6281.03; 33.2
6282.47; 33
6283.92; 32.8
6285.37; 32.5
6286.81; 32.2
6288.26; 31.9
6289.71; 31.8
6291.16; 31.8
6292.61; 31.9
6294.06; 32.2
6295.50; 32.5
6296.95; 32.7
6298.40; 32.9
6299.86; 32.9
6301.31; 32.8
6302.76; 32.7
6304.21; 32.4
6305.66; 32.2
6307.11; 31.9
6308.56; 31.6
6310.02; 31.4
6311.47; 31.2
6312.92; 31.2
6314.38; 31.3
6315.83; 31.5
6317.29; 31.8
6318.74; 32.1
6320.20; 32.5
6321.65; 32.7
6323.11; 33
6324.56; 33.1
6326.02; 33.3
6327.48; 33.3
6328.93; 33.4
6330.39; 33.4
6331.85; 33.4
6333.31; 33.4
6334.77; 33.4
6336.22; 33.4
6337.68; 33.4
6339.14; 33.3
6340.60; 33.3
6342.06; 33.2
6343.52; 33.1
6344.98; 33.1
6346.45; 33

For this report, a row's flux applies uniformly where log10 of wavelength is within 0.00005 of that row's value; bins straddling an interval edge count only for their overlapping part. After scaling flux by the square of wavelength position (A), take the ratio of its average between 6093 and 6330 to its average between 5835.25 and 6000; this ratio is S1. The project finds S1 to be 1.1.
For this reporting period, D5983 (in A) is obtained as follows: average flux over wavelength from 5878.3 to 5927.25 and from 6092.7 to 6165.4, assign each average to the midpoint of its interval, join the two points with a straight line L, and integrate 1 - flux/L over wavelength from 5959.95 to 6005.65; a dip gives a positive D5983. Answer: -2.6 A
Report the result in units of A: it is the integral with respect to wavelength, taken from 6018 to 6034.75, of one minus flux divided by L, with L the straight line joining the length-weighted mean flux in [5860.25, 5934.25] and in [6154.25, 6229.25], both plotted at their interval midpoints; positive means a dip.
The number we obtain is 0.87 A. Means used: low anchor 31.1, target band 30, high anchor 32.5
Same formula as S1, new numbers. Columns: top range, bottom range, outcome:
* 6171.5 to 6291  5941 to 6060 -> 1.08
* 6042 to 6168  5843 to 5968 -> 1.08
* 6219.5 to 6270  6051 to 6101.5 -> 1.04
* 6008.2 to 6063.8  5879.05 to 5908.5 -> 1.07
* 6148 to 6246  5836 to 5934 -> 1.15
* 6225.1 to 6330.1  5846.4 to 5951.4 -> 1.17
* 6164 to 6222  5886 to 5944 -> 1.12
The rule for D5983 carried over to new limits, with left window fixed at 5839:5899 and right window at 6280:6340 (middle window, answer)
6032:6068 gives -1.5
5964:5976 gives -1.2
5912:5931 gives -1.7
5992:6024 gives -1.8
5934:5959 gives -1.0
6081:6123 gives 0.0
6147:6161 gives 0.4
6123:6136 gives -0.3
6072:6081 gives -0.2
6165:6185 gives -0.4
